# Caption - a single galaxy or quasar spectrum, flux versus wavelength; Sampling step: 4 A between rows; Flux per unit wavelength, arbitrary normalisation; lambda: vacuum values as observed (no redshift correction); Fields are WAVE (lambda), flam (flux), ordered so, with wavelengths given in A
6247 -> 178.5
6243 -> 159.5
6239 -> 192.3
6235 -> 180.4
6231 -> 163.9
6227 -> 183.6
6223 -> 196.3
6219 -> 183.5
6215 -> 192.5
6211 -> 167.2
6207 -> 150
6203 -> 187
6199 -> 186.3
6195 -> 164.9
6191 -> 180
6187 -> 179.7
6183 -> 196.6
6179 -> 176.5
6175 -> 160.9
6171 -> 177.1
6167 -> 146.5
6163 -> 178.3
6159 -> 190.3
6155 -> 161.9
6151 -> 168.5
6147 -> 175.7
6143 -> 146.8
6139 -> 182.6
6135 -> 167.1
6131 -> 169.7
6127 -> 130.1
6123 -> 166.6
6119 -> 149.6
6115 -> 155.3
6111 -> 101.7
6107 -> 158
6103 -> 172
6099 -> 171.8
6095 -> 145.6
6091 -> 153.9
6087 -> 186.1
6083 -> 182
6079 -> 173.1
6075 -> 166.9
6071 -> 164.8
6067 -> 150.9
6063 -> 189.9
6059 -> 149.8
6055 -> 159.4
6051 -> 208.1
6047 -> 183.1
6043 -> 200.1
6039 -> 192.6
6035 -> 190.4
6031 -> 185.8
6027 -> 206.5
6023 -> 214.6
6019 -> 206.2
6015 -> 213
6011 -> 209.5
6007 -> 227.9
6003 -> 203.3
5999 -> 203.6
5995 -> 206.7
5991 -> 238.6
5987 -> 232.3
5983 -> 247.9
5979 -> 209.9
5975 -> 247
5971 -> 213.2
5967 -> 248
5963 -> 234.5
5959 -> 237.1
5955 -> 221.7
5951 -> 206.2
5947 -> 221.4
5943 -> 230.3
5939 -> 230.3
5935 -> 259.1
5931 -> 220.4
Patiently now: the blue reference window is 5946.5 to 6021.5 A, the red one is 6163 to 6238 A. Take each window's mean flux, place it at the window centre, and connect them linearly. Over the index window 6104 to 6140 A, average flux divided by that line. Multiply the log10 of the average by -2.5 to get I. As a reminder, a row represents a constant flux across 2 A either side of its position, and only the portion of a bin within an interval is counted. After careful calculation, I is 0.25 mag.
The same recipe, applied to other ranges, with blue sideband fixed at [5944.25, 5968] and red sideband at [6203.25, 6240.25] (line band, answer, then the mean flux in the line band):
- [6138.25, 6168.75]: 0.139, 168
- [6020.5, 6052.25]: 0.081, 198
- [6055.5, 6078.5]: 0.249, 165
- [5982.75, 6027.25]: 0.009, 217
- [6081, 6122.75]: 0.261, 158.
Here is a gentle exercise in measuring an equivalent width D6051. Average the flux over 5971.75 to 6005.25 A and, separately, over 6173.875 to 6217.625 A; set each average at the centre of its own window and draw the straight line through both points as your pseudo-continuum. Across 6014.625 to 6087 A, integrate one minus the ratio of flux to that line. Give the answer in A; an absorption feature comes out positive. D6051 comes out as 8.6 A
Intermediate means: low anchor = 223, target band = 185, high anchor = 177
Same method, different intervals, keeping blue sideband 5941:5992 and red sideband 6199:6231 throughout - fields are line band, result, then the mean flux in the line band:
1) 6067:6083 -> 3.1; 168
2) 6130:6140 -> 1.2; 173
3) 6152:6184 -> 2.7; 173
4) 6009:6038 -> 2.0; 203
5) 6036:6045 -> 0.8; 196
